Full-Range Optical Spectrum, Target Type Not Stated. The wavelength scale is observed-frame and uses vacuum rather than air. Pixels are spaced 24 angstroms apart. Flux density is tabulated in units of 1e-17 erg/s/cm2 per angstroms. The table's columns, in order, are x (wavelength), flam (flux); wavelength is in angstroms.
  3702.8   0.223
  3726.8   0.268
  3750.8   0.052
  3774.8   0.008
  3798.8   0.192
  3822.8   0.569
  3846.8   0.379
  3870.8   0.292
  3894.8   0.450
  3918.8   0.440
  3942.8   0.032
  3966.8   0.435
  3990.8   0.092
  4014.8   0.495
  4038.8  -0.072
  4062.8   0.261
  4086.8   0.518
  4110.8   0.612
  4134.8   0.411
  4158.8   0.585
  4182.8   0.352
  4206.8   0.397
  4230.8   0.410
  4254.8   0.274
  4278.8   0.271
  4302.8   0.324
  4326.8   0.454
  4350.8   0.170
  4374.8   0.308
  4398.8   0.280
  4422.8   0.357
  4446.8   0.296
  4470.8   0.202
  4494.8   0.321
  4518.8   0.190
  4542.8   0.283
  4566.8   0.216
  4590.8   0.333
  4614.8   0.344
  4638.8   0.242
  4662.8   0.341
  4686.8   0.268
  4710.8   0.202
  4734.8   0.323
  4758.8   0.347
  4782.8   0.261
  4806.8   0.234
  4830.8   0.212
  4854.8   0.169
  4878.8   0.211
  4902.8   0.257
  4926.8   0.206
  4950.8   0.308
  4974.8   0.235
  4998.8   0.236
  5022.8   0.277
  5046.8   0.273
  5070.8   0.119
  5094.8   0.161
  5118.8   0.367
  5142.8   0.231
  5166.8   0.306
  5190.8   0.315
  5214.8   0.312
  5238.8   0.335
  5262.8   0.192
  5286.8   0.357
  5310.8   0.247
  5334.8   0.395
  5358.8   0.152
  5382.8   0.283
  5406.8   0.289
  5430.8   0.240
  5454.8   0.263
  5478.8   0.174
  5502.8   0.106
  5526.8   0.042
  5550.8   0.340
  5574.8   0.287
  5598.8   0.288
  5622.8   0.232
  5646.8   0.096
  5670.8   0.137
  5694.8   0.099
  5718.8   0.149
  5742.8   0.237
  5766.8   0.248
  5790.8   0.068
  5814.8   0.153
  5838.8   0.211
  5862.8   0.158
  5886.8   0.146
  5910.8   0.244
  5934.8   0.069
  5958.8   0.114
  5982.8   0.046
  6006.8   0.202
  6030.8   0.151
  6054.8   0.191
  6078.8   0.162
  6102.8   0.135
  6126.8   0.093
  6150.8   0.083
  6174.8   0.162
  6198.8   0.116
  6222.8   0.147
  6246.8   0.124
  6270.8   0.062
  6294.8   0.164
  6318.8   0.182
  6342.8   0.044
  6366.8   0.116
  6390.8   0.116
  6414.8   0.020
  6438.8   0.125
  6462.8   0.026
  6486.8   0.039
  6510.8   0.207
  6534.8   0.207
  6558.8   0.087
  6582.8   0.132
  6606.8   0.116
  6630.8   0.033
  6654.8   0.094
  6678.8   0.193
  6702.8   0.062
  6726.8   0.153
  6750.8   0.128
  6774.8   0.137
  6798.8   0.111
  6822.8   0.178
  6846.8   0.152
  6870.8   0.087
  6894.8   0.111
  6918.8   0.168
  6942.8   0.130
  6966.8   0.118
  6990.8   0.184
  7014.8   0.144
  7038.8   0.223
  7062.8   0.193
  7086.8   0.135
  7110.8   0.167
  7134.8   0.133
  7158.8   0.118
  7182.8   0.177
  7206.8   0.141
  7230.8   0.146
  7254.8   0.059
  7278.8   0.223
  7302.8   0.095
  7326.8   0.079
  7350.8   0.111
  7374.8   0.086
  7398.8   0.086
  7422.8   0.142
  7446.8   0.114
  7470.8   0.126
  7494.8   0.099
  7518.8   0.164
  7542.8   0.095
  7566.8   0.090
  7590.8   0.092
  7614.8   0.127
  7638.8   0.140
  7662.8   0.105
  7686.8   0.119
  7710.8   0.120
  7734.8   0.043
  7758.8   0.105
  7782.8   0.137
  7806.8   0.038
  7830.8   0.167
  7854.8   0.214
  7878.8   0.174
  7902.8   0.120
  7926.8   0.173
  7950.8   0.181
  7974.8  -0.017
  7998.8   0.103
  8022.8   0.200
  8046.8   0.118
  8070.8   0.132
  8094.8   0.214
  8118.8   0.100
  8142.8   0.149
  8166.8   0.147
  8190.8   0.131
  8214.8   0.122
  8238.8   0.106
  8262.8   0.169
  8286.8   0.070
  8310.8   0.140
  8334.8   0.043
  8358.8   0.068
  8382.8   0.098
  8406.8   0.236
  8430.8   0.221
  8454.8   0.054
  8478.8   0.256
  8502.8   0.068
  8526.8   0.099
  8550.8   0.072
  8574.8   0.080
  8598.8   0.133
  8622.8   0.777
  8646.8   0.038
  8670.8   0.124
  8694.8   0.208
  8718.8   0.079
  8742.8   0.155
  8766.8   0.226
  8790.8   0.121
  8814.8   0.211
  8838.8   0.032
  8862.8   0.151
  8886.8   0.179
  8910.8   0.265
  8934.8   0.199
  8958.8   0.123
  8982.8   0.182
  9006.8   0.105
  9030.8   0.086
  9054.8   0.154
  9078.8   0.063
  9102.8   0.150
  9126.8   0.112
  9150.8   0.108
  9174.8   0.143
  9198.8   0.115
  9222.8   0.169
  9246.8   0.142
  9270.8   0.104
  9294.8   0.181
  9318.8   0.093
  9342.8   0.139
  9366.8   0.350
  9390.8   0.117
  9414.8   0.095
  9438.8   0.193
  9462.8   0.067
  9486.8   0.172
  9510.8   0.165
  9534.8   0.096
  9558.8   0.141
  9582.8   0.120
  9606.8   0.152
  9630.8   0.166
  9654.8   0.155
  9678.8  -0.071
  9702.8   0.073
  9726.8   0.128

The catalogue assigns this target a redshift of 1.311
